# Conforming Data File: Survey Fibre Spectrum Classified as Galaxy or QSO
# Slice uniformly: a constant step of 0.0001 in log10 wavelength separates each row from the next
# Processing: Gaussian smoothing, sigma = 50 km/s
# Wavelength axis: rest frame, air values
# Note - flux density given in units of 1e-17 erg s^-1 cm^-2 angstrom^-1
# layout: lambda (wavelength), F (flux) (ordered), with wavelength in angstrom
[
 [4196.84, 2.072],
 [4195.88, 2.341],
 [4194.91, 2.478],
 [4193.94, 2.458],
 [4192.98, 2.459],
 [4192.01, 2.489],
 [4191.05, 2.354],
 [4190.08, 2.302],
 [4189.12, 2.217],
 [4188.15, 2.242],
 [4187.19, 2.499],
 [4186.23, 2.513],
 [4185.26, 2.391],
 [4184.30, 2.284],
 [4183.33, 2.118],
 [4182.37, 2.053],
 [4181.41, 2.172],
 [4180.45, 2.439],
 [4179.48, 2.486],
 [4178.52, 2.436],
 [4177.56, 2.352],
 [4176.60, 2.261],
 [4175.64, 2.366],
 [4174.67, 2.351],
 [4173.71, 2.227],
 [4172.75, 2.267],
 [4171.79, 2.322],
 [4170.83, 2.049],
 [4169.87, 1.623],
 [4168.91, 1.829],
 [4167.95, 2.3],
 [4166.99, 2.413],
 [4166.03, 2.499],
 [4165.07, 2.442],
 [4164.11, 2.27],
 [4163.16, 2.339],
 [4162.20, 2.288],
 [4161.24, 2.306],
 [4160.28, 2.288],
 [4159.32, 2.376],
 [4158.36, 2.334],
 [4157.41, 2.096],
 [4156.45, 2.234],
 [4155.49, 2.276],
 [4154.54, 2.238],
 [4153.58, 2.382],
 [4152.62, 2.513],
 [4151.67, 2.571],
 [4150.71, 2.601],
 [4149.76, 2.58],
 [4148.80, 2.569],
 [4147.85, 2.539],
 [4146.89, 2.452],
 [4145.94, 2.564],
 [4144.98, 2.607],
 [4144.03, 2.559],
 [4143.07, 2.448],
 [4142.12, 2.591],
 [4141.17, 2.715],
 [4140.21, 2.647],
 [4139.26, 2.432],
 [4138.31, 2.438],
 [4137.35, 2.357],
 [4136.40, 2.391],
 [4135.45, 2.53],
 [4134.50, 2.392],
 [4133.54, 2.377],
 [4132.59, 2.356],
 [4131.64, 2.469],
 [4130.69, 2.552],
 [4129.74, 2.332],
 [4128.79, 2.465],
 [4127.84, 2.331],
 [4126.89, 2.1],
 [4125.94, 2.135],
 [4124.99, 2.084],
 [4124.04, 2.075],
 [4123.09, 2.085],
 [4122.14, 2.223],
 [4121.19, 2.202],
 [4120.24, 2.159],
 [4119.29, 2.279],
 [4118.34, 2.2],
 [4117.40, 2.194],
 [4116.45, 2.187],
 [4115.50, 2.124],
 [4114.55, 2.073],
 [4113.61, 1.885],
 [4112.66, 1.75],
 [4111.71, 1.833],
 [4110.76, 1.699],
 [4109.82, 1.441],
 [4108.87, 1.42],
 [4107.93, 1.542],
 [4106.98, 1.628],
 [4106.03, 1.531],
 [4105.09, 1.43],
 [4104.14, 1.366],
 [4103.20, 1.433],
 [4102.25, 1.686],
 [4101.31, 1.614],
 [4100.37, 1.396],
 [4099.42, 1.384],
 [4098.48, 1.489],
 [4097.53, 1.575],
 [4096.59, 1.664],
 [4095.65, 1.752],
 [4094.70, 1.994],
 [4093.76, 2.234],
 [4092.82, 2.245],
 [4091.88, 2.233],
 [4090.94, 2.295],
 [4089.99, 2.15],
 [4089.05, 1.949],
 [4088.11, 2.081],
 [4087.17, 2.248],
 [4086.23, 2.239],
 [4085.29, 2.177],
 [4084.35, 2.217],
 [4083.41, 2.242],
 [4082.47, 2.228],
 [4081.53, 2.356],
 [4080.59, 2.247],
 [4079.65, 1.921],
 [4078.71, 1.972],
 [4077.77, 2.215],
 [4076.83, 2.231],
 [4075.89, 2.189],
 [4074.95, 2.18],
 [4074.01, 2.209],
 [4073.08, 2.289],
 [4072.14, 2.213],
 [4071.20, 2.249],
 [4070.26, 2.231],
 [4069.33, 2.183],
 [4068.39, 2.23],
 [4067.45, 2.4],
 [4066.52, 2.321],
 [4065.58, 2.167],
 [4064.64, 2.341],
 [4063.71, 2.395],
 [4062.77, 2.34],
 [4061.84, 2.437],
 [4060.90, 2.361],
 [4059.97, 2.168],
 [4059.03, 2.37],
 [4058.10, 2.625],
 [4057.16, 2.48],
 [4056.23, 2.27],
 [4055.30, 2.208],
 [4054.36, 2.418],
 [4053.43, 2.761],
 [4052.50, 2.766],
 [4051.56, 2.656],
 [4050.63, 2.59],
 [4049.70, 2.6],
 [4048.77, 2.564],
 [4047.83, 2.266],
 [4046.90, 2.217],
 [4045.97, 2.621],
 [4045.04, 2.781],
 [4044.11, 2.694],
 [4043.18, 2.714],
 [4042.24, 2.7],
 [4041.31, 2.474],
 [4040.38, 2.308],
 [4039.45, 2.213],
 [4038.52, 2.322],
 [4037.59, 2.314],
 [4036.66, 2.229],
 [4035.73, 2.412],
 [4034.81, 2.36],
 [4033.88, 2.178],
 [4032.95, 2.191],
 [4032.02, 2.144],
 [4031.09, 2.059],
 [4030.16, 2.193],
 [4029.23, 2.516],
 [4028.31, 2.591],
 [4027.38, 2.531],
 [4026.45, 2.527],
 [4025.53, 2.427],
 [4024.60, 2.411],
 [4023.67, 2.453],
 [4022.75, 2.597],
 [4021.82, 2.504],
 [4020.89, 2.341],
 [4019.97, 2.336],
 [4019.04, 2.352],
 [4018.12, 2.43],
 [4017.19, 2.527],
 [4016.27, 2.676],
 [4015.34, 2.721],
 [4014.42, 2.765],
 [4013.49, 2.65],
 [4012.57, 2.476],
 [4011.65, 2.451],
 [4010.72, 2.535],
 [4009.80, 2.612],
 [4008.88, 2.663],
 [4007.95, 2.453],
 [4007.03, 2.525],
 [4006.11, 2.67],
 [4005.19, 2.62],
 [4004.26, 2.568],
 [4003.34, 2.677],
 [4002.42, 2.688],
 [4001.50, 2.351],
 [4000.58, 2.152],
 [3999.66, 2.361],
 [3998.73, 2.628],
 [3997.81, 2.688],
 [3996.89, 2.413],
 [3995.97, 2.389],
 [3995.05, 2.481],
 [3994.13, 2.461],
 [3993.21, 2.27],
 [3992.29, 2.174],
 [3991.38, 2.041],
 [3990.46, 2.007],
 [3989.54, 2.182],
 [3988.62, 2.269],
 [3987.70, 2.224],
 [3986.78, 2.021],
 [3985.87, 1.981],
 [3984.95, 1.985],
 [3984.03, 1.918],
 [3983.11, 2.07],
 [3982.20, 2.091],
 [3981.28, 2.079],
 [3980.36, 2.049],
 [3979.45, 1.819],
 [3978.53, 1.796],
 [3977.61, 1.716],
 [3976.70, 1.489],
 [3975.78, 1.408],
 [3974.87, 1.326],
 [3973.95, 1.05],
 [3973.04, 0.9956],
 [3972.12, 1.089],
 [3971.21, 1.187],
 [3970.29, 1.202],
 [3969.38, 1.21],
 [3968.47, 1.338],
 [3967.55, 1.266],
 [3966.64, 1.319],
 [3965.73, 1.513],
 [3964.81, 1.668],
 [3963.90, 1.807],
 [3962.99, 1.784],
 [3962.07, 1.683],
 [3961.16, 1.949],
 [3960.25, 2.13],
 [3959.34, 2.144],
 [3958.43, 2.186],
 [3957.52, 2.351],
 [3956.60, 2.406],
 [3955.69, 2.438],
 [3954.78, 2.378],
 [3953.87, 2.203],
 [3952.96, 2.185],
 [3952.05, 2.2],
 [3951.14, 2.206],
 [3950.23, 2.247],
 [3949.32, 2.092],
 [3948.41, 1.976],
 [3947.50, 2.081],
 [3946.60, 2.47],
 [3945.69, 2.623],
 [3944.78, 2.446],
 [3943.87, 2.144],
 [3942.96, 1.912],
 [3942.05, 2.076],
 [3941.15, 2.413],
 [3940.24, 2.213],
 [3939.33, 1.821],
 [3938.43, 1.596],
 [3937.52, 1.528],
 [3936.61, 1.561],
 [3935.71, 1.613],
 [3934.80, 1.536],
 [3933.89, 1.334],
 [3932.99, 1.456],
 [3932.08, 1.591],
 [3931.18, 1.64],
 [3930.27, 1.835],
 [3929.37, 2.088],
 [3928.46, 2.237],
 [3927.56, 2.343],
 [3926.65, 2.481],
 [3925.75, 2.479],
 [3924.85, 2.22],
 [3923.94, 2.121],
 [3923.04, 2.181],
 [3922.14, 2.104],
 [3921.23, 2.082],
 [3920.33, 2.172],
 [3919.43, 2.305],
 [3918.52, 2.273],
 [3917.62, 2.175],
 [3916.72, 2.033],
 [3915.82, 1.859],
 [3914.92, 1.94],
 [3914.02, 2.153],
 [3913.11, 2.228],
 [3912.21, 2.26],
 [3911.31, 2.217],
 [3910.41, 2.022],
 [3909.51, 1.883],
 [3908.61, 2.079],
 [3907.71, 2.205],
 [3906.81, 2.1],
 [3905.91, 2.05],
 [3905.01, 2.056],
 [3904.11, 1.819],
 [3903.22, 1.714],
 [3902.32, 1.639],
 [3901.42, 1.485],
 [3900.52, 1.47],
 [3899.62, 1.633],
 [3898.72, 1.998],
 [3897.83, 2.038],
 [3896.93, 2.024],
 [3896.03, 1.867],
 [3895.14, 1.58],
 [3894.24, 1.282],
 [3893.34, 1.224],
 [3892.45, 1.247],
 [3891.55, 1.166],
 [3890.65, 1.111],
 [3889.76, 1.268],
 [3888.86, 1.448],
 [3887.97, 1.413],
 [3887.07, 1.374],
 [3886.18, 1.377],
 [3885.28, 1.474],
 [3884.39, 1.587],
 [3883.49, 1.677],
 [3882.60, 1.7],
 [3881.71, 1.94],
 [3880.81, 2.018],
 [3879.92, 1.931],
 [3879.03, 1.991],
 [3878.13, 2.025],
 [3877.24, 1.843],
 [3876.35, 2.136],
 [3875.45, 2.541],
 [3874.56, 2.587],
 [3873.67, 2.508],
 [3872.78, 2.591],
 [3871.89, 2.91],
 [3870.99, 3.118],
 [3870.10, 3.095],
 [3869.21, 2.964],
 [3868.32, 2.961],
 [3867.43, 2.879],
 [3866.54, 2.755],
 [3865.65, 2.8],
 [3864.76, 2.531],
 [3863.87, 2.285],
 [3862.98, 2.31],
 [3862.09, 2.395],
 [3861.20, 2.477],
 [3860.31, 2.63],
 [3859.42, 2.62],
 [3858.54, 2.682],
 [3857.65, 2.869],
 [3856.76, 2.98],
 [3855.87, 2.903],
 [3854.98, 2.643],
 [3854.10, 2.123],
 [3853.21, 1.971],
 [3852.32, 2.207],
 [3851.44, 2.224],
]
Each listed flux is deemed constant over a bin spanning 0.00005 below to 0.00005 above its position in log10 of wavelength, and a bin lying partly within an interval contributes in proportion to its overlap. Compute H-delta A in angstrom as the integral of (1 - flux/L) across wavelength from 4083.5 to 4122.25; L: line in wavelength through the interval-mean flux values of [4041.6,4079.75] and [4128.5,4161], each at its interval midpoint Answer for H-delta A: 8.5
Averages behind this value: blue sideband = 2.38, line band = 1.88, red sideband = 2.45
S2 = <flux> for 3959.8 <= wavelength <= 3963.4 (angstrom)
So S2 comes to 1.89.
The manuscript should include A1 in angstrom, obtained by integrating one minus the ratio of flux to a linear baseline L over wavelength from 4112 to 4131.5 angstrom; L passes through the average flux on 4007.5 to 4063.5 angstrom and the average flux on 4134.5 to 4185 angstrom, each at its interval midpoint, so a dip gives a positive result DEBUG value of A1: 1.77 angstrom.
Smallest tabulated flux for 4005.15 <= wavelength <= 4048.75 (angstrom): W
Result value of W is 2.059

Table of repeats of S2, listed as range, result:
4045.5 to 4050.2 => 2.46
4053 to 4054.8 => 2.59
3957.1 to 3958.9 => 2.27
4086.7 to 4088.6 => 2.17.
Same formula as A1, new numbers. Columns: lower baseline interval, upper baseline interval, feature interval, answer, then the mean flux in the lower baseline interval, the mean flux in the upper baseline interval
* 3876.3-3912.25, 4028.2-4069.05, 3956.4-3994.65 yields 5.3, 1.73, 2.41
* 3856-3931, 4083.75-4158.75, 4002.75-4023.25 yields -4.2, 2.1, 2.14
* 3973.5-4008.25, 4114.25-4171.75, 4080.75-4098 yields 1.3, 2.16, 2.34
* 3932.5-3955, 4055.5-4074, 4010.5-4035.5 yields -2.6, 2.01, 2.32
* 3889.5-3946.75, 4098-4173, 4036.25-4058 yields -4.4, 1.92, 2.17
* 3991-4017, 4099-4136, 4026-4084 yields -2.3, 2.51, 1.98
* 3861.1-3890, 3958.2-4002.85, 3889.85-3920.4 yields 3.9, 2.21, 1.9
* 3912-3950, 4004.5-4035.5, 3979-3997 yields 1.4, 2.04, 2.47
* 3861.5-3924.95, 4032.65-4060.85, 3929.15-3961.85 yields 2.3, 2.03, 2.45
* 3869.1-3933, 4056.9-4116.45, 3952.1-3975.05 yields 3.0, 1.97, 2.02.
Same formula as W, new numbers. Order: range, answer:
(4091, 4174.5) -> 1.366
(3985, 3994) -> 1.981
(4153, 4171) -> 1.623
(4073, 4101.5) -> 1.384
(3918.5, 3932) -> 1.64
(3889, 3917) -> 1.111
